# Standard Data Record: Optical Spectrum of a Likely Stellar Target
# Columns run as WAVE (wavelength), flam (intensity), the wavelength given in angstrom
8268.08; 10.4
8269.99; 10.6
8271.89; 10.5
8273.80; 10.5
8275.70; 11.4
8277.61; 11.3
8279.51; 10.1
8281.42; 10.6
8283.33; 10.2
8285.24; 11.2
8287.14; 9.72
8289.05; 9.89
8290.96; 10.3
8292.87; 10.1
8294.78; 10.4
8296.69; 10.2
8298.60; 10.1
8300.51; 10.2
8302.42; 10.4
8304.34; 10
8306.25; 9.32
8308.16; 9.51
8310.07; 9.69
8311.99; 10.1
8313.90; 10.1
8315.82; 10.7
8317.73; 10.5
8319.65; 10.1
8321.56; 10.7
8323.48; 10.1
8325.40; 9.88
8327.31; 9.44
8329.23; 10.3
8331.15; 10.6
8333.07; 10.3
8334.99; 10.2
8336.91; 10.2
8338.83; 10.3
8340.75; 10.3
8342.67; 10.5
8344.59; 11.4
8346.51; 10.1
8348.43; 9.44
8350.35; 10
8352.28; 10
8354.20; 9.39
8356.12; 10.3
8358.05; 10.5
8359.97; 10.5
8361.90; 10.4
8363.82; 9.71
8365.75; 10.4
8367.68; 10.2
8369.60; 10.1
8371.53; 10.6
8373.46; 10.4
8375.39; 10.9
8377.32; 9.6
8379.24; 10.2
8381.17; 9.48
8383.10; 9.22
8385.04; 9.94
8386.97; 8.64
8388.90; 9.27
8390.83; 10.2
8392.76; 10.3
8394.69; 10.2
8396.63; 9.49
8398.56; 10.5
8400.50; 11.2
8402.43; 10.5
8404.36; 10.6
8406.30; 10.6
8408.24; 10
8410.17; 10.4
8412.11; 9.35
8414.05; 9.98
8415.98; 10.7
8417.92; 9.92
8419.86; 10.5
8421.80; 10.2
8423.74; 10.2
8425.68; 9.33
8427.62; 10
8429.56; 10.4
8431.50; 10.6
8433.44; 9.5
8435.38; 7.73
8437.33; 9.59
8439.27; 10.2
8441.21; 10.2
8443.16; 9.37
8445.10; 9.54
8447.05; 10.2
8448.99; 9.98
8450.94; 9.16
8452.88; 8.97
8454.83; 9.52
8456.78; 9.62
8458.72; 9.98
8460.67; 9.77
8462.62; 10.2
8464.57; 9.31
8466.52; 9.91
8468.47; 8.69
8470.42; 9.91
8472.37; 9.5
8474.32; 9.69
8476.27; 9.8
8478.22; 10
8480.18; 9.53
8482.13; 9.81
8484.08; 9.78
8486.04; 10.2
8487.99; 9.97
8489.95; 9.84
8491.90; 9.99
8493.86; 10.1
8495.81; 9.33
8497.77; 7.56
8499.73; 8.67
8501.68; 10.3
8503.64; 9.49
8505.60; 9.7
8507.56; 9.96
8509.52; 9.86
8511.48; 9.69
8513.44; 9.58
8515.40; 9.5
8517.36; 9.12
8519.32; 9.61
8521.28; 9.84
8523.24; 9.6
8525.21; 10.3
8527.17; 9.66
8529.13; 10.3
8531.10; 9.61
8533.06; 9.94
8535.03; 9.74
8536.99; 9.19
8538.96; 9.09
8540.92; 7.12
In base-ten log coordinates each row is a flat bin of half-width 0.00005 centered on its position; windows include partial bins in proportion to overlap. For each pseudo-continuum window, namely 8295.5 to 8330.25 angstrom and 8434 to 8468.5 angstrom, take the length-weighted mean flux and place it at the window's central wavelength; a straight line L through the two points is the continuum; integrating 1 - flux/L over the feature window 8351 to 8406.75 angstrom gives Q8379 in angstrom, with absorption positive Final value -1.5 angstrom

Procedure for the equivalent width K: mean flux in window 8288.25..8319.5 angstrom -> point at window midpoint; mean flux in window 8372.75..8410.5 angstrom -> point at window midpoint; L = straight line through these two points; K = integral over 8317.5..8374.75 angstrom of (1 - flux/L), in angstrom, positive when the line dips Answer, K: -0.82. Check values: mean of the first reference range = 10.1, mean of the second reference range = 10.1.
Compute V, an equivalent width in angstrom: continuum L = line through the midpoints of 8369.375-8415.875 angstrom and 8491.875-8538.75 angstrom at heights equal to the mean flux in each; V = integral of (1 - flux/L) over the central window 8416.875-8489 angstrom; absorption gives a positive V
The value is 0.7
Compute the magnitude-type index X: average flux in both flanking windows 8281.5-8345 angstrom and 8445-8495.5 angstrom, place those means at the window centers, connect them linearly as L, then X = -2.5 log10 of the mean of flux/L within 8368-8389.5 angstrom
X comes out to 0.01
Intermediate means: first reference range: 10.2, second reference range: 9.73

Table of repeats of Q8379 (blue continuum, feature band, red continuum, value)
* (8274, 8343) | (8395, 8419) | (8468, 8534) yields -0.8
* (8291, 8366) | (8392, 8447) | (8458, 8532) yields -0.8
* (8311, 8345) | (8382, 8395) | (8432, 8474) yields 0.4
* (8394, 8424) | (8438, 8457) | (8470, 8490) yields 0.7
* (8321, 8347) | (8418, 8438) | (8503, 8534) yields 0.4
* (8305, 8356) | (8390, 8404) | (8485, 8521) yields -0.6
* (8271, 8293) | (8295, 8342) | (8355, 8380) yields 1.2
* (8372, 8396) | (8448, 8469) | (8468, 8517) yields 0.3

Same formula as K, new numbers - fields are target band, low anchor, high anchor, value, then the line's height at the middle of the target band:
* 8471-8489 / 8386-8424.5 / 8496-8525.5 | -0.24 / 9.68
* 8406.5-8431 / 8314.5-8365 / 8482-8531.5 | -0.36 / 9.96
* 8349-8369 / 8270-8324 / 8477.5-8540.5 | -0.06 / 10.1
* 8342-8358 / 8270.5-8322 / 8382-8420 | 0.03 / 10.2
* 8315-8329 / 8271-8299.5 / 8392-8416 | 0.25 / 10.4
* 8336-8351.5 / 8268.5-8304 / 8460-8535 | -0.09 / 10.2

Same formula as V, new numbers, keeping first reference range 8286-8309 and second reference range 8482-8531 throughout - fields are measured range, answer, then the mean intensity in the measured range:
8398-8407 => -0.77 angstrom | 10.7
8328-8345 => -0.77 angstrom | 10.4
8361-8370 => -0.23 angstrom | 10.2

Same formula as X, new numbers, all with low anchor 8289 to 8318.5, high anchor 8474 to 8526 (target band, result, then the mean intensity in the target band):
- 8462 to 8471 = 0.02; 9.56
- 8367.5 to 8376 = -0.05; 10.4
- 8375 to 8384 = 0.01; 9.83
